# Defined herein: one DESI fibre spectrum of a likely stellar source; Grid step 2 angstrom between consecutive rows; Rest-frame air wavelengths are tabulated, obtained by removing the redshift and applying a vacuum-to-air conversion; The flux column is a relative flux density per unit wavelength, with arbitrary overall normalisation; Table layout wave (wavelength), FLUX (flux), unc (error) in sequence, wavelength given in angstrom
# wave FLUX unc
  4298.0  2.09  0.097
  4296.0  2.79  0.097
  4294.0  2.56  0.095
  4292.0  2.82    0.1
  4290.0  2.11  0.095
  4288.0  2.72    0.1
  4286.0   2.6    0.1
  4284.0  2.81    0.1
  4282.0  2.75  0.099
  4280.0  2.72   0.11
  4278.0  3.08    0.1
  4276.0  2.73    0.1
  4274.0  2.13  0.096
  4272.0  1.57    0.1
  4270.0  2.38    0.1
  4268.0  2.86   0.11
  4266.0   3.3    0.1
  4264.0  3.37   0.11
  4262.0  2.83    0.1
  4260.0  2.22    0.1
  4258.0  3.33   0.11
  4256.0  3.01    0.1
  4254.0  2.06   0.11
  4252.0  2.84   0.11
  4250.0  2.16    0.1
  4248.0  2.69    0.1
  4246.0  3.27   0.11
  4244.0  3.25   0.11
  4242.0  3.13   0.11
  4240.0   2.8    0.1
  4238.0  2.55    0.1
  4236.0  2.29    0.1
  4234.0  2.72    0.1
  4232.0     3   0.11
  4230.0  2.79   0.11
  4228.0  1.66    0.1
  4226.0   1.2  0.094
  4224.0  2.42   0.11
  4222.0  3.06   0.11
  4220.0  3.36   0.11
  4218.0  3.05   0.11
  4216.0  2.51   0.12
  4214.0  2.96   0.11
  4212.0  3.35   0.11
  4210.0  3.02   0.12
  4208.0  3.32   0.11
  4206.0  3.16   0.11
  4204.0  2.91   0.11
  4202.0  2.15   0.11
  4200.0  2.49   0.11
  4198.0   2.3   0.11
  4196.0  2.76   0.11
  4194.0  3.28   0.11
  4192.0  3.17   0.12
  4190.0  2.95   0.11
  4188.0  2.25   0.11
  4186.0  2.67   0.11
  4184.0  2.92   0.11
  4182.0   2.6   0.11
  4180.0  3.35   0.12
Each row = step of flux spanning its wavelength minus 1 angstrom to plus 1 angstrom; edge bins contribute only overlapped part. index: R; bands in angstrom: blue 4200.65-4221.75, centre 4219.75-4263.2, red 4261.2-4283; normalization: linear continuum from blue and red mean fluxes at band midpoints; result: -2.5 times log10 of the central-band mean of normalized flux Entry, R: 0.07 mag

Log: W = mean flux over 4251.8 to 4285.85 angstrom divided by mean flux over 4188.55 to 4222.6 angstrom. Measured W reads 0.9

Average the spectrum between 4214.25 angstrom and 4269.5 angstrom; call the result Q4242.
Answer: 2.73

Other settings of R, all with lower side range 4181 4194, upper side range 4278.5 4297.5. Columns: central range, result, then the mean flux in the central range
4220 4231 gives 0.18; 2.33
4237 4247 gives -0.11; 3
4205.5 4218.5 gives -0.11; 3.05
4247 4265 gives -0.01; 2.72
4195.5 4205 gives 0.11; 2.51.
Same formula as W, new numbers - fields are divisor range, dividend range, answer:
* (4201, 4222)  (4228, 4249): 0.94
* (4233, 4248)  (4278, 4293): 0.94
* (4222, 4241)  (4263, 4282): 1.11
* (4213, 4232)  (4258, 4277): 1.02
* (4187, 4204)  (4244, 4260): 1.03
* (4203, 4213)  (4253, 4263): 0.85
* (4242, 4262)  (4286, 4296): 0.93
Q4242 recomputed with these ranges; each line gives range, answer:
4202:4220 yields 3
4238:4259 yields 2.84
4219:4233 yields 2.5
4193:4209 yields 2.8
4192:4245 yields 2.76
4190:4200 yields 2.85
